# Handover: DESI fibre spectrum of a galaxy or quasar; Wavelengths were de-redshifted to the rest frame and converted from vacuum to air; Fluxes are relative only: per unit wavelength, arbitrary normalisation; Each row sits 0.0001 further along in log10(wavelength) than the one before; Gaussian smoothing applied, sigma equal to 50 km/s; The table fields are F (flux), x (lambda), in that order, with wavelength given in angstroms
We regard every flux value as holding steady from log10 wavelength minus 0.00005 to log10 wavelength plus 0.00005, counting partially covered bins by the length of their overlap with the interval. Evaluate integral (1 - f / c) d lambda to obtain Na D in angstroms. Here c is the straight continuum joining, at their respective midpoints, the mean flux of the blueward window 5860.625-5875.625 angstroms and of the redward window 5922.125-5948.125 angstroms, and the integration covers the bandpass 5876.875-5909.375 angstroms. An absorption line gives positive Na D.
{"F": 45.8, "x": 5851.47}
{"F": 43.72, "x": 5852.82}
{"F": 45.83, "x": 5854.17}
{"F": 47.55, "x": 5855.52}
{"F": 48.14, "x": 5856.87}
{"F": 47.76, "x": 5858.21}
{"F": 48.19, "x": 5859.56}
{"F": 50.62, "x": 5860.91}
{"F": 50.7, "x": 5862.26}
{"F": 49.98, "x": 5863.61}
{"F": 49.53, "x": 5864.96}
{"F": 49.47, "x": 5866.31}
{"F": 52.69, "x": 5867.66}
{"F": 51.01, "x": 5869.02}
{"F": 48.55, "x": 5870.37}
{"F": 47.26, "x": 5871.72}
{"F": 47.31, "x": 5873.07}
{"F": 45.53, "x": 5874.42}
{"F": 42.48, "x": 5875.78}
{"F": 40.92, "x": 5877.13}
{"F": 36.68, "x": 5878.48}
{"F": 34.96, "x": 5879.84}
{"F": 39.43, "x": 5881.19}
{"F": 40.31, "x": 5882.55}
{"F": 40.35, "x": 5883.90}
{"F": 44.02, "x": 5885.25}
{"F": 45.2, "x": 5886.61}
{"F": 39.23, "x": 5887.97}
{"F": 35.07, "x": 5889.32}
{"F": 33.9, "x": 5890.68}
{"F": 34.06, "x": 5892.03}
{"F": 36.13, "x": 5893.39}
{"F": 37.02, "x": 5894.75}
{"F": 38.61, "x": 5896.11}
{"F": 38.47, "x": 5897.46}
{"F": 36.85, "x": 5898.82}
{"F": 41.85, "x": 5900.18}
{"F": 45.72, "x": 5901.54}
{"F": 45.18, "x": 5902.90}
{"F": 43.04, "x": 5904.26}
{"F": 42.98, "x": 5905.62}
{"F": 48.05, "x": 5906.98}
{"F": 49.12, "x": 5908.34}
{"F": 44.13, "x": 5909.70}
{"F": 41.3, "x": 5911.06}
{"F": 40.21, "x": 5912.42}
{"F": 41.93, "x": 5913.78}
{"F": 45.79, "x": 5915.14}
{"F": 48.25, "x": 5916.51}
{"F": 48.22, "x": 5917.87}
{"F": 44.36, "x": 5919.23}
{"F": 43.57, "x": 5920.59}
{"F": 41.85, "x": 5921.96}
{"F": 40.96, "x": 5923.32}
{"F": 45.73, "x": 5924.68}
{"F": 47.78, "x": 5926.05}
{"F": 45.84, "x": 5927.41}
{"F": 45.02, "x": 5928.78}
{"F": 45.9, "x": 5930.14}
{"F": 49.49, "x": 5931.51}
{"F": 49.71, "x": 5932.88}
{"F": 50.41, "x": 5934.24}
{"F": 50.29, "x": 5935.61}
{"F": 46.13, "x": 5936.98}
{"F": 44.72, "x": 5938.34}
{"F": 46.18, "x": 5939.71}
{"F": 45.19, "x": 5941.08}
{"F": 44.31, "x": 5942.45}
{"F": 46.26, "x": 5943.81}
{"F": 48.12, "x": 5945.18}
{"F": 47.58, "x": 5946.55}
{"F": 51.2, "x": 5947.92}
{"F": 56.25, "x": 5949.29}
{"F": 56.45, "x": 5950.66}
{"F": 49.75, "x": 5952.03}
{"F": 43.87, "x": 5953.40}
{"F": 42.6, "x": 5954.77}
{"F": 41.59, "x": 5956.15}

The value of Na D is 5.3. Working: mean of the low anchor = 49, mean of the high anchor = 46.7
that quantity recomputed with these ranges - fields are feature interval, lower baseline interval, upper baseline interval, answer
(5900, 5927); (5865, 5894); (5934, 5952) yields 0.7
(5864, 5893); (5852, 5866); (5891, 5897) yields -0.7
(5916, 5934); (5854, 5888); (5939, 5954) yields 0.7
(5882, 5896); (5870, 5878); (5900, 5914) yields 1.9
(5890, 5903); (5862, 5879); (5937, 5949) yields 2.4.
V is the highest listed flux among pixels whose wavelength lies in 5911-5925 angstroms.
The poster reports 48.25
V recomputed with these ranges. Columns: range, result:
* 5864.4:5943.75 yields 52.69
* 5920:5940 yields 50.41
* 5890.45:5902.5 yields 45.72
